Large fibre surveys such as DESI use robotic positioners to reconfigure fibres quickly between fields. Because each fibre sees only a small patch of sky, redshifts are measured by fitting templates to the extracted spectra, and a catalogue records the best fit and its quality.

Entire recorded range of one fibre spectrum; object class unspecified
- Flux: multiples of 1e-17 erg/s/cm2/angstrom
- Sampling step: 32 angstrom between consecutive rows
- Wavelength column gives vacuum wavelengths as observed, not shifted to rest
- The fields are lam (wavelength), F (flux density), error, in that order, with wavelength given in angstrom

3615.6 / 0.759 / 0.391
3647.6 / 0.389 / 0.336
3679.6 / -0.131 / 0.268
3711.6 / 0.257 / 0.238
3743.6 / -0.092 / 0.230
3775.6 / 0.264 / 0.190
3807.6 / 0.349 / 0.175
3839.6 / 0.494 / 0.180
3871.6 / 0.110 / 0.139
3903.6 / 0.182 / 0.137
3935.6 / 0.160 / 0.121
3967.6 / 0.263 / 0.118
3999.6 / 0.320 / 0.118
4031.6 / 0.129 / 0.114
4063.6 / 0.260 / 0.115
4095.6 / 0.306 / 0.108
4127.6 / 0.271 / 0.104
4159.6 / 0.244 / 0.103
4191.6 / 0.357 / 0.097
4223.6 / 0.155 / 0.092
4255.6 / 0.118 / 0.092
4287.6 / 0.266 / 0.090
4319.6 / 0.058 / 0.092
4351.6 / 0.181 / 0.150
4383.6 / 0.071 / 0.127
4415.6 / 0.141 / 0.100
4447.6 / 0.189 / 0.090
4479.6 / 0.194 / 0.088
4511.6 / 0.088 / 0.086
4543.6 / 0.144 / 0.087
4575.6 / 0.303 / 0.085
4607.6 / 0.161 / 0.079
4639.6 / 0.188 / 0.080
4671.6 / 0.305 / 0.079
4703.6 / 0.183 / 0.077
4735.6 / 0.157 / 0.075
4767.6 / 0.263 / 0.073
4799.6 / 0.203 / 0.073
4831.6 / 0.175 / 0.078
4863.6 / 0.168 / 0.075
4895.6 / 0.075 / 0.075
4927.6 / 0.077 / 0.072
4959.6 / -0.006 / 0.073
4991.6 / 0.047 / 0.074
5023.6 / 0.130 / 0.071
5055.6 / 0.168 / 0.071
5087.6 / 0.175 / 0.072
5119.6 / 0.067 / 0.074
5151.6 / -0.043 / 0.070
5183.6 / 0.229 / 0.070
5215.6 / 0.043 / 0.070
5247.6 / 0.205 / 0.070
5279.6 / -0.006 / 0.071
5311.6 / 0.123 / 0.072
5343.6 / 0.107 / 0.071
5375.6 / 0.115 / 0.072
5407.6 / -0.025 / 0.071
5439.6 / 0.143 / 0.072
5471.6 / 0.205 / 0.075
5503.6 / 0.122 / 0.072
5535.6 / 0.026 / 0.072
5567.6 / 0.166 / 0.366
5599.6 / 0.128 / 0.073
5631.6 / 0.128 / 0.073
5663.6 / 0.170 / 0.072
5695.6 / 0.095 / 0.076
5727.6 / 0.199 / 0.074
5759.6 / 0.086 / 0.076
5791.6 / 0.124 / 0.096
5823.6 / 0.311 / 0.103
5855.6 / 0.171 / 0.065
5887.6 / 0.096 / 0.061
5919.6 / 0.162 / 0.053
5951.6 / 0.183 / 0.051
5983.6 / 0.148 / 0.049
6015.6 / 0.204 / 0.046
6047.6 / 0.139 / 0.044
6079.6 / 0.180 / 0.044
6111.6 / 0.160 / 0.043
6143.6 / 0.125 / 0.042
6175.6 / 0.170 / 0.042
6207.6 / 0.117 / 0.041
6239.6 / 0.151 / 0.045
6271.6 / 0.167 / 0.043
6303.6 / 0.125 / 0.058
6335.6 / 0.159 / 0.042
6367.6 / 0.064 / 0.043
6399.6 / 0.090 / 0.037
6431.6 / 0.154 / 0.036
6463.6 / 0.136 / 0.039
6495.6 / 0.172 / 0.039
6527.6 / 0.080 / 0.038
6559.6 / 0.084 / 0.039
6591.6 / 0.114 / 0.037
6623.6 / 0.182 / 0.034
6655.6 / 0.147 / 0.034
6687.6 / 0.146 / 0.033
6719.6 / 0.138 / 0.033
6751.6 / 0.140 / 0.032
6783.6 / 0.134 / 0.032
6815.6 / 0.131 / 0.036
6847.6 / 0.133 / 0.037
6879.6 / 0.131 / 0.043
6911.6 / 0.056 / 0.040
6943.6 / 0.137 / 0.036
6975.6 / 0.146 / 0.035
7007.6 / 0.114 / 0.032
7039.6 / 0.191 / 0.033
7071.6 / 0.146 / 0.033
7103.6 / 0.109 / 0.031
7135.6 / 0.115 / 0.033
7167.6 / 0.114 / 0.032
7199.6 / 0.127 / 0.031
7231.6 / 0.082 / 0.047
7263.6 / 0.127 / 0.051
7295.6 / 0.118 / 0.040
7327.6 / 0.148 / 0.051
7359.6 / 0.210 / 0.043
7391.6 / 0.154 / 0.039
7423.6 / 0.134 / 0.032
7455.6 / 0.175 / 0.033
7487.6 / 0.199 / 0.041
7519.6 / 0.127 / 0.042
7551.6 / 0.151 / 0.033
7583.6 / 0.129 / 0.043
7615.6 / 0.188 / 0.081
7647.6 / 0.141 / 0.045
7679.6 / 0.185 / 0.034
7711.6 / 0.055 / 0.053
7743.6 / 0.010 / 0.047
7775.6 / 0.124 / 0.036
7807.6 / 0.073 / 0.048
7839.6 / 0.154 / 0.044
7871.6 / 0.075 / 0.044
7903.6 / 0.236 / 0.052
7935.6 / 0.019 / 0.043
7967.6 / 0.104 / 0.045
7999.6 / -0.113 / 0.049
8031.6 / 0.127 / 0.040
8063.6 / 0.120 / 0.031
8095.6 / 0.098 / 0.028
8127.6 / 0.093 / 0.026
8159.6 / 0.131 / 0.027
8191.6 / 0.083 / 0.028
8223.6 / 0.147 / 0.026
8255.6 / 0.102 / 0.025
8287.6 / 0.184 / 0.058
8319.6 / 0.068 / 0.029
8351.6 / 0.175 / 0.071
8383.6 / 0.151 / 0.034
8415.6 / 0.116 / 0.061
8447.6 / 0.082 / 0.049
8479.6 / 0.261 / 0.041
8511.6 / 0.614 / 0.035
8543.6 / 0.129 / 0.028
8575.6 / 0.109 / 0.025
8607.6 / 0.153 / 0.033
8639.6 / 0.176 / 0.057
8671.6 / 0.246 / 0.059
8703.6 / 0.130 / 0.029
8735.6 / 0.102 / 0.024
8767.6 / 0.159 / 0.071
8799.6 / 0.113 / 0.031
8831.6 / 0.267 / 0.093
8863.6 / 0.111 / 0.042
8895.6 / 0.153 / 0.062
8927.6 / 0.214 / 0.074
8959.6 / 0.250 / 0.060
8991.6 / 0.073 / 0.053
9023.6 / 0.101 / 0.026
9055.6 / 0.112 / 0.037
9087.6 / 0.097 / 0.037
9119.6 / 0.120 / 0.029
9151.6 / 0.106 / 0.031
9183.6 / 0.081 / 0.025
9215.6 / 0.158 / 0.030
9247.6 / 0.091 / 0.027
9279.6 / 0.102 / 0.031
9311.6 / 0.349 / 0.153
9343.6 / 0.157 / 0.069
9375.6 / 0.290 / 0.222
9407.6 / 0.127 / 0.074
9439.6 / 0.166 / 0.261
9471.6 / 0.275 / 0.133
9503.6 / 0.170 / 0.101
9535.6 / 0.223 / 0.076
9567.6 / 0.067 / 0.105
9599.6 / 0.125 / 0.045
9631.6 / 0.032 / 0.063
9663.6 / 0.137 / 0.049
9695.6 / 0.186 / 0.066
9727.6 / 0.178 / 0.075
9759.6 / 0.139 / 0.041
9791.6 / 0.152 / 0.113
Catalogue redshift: 1.28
